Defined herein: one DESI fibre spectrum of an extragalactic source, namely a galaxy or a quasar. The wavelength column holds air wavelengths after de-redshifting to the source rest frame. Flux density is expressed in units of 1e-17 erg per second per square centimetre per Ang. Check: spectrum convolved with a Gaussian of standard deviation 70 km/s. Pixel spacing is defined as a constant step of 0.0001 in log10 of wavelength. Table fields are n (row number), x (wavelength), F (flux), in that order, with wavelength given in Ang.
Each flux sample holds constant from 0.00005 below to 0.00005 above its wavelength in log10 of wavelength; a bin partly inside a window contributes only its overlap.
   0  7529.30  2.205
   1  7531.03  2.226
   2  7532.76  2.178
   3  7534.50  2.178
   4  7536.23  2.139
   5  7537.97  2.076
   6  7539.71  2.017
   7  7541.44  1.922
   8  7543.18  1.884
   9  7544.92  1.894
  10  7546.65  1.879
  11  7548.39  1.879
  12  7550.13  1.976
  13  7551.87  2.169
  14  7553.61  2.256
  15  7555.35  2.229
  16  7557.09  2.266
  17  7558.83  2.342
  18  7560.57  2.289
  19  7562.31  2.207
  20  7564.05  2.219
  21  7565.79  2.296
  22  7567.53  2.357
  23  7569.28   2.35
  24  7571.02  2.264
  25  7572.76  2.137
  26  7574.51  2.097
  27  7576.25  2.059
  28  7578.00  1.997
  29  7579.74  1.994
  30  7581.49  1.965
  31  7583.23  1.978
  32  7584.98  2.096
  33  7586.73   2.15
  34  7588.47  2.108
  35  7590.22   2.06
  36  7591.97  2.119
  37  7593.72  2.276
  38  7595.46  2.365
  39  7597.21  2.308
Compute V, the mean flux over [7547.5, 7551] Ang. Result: 1.92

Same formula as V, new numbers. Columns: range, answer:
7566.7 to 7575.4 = 2.24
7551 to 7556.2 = 2.22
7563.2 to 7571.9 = 2.3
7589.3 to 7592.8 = 2.09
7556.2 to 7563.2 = 2.28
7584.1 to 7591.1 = 2.1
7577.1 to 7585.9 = 2.01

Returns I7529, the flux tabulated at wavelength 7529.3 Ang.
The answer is 2.205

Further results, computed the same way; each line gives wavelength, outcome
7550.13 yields 1.976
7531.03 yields 2.226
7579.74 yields 1.994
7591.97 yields 2.119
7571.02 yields 2.264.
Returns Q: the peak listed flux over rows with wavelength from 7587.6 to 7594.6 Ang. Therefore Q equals 2.276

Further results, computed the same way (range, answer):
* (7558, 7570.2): 2.357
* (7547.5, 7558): 2.266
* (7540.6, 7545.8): 1.922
